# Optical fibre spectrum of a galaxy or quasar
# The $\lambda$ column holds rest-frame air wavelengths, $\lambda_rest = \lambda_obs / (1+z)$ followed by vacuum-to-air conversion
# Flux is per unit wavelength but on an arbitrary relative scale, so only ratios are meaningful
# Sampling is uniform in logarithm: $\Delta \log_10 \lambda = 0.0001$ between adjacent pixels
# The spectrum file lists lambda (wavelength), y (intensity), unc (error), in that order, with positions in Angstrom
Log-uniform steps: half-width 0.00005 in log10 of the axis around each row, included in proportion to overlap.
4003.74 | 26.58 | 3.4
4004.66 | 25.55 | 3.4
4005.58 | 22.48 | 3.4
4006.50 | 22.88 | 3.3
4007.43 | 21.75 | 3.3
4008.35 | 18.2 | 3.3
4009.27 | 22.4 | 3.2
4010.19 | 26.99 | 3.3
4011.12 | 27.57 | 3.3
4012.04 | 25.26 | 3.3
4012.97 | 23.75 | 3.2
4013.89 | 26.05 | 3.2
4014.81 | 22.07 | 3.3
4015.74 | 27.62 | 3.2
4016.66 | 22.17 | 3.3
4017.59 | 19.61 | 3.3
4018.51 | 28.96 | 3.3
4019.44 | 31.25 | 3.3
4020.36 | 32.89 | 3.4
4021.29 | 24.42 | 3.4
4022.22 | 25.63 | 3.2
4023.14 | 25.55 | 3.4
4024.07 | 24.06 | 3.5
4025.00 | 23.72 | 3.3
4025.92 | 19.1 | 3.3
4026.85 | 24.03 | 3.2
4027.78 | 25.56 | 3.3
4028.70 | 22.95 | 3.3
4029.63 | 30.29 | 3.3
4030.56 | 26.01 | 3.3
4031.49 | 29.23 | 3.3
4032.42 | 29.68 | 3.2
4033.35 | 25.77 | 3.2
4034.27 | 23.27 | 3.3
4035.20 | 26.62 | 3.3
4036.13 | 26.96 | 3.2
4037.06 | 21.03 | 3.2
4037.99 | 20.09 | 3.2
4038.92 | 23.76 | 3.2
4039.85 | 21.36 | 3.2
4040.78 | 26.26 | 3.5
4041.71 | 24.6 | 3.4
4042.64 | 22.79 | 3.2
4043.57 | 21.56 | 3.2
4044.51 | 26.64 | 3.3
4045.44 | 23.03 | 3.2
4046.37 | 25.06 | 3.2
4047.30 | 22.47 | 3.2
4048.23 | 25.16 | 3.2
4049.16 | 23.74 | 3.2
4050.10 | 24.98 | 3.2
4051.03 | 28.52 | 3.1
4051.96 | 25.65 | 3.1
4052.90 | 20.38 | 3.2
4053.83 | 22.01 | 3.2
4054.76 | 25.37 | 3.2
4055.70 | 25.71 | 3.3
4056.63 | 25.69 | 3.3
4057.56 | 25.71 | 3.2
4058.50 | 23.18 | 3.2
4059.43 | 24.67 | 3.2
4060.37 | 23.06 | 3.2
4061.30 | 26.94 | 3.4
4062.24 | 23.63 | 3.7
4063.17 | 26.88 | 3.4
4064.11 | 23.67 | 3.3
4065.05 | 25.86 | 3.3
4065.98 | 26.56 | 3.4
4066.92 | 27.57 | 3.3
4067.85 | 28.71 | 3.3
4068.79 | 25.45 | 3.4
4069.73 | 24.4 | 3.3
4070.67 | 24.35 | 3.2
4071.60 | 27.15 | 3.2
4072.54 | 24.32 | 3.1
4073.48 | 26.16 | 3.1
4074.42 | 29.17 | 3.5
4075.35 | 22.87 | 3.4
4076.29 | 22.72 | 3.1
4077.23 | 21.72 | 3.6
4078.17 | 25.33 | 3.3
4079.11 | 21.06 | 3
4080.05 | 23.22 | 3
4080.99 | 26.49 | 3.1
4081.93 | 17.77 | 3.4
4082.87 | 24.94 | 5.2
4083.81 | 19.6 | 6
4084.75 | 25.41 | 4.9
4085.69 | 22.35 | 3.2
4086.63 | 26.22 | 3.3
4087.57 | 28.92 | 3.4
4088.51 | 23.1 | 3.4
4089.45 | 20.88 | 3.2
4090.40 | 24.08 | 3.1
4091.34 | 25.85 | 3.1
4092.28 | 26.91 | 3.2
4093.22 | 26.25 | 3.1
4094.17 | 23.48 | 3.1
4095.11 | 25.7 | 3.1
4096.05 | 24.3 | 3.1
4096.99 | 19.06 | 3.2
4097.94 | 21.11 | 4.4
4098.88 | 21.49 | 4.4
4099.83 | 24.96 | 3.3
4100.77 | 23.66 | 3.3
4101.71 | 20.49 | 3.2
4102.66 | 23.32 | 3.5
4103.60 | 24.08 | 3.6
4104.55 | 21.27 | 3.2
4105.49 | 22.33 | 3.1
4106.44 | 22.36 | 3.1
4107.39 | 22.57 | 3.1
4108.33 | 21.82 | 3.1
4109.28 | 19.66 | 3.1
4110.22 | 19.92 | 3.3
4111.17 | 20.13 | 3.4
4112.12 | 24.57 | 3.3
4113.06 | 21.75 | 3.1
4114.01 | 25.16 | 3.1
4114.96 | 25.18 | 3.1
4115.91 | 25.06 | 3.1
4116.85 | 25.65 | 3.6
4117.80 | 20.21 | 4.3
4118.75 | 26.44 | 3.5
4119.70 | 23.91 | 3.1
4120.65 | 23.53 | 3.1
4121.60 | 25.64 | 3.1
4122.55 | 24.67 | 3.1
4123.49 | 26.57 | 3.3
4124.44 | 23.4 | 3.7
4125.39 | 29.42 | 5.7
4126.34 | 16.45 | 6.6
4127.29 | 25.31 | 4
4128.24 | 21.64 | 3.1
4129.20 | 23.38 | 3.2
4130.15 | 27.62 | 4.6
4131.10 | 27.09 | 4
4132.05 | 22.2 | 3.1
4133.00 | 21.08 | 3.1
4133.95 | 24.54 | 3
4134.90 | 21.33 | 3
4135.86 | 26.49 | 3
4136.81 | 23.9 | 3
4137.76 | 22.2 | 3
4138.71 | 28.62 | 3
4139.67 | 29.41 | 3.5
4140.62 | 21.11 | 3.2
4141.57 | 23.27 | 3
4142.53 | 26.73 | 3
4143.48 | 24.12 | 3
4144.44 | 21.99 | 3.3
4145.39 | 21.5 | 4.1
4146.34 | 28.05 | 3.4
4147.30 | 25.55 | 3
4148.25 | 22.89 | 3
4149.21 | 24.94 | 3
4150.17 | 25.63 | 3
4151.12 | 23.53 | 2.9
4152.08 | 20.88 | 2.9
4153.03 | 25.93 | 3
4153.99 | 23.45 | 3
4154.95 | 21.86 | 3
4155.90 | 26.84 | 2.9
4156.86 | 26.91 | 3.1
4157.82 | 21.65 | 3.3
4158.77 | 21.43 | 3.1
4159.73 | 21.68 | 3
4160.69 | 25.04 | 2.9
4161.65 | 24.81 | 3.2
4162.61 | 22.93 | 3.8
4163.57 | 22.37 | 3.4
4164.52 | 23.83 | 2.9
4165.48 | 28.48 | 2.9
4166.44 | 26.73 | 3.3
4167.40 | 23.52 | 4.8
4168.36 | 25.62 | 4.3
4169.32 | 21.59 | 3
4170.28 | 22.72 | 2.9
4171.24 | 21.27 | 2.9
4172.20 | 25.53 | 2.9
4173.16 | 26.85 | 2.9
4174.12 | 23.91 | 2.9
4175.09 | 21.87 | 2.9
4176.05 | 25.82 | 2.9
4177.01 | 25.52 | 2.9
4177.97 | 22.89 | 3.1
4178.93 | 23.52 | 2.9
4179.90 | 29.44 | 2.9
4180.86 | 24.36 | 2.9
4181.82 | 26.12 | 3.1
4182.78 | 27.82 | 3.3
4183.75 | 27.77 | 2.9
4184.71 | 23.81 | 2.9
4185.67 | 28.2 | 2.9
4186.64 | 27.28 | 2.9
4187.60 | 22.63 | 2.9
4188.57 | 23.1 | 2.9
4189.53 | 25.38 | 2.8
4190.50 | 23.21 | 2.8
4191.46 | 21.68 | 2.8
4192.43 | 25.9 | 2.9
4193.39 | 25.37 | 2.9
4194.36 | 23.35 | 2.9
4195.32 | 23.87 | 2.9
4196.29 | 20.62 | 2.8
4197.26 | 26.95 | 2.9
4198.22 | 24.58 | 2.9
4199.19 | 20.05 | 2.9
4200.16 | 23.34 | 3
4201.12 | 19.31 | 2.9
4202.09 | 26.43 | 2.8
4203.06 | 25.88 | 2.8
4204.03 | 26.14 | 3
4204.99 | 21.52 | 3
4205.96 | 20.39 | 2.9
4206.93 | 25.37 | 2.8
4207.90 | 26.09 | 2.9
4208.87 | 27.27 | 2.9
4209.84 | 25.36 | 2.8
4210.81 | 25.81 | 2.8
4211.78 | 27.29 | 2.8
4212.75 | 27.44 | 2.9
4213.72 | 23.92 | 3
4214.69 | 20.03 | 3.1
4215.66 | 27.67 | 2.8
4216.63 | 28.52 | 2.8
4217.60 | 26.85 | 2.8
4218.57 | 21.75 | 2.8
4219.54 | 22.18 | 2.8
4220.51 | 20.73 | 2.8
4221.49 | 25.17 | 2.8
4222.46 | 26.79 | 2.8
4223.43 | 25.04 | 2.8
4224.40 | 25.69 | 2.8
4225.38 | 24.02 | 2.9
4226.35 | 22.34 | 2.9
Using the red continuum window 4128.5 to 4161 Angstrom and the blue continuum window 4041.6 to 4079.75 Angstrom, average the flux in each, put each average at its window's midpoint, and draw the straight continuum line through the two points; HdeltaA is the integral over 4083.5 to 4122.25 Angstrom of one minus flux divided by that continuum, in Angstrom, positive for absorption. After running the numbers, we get 1.7 Angstrom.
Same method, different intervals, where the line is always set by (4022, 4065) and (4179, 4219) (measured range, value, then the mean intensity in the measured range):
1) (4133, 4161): 0.7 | 24.1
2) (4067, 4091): 0.3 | 24.3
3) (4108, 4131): 0.9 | 23.7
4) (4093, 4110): 1.5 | 22.6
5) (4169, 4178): 0.3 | 23.9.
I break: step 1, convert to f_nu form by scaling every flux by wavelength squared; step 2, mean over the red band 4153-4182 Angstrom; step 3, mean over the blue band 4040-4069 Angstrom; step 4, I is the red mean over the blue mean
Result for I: 1.0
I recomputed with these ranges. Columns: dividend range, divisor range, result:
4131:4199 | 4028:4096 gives 1.04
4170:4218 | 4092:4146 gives 1.09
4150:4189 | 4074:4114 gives 1.10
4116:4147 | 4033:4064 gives 1.04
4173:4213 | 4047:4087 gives 1.07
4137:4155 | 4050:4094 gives 1.02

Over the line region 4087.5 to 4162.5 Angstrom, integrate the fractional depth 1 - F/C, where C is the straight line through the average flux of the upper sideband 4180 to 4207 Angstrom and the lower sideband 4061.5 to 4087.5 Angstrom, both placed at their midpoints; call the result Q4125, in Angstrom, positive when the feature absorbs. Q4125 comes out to 2.4 Angstrom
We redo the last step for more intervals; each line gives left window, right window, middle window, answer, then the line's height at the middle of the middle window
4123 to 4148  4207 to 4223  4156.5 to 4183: 0.3 Angstrom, 24.7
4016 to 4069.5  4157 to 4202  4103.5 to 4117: 1.1 Angstrom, 24.6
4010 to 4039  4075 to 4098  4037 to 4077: -0.3 Angstrom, 24.5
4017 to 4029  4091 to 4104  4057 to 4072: -0.7 Angstrom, 24.3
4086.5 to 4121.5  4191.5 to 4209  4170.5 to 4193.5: -1.1 Angstrom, 23.8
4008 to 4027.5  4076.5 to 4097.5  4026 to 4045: -0.2 Angstrom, 24.6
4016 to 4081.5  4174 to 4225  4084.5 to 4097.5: 0.2 Angstrom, 24.8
